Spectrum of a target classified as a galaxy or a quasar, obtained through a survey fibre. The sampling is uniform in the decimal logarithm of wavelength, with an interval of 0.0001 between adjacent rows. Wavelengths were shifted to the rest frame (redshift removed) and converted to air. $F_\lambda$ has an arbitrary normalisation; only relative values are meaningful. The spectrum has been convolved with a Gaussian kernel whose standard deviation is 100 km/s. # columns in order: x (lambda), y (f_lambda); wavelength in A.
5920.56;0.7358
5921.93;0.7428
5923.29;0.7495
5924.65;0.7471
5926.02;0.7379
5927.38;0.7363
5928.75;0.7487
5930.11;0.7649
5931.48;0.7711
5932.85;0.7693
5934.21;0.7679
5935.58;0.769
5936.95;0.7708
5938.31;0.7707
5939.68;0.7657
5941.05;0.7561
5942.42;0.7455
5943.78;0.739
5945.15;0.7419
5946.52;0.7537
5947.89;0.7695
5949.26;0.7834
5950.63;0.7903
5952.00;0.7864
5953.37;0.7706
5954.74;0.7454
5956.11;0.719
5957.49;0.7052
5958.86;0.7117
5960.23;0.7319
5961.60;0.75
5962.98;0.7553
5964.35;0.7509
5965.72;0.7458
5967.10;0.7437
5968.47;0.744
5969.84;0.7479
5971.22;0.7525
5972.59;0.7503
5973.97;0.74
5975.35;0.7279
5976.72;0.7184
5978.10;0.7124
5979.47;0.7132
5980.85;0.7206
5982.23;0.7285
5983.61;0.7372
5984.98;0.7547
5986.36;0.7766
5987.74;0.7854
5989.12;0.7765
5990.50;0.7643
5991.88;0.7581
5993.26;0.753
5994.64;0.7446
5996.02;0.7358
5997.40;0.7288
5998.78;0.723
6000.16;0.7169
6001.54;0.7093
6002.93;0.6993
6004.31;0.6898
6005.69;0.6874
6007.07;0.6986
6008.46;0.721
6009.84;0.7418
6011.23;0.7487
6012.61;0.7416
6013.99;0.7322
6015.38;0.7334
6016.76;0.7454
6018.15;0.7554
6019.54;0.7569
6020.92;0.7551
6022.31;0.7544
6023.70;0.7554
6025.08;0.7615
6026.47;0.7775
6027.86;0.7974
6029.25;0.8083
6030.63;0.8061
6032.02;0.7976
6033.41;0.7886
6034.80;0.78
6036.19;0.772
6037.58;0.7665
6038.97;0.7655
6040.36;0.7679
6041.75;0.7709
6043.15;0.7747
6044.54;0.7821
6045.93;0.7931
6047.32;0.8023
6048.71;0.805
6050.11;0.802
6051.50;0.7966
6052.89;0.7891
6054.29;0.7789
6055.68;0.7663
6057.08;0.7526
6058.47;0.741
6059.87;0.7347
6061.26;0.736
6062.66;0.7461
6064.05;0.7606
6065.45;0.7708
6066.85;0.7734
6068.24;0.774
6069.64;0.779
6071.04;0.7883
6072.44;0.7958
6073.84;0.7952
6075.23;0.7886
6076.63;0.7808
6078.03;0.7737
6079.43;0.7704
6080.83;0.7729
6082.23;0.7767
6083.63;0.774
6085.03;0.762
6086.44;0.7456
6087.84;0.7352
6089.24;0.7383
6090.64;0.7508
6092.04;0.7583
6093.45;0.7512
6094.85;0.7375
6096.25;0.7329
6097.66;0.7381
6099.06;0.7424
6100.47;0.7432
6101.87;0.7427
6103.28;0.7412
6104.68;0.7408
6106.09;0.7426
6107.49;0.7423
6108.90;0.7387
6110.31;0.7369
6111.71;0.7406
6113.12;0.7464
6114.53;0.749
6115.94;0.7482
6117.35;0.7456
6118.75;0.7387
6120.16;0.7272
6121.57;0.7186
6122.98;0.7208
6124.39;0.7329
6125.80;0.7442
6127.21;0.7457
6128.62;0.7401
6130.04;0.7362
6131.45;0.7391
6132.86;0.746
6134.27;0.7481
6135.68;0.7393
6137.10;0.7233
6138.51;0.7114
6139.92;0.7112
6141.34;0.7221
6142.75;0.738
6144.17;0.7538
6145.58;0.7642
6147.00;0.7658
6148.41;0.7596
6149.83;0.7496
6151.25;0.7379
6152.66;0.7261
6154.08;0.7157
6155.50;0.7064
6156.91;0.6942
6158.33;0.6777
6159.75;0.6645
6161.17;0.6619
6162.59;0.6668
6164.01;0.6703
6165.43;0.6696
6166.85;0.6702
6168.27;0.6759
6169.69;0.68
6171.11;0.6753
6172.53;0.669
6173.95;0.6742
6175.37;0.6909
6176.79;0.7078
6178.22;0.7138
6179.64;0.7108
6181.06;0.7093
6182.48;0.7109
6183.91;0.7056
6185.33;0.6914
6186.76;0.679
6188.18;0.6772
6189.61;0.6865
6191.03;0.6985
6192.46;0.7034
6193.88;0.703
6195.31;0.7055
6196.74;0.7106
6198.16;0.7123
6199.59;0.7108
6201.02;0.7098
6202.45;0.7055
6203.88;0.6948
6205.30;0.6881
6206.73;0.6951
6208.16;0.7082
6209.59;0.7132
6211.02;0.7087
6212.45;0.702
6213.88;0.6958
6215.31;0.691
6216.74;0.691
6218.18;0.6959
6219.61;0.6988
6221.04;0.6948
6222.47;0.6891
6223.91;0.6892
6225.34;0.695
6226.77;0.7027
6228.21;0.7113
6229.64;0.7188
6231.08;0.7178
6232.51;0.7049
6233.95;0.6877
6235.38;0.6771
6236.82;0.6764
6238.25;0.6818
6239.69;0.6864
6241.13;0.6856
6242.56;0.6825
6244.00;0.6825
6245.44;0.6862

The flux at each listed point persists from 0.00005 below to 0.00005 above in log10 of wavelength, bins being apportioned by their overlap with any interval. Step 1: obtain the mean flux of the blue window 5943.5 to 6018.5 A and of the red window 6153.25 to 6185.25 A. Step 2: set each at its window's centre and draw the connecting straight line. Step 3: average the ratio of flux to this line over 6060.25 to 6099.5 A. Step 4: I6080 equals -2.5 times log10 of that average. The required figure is -0.07 mag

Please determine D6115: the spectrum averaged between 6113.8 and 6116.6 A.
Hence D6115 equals 0.747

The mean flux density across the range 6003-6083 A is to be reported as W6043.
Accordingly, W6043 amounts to 0.766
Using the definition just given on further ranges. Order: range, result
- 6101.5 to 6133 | 0.739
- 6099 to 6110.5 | 0.741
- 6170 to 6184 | 0.696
